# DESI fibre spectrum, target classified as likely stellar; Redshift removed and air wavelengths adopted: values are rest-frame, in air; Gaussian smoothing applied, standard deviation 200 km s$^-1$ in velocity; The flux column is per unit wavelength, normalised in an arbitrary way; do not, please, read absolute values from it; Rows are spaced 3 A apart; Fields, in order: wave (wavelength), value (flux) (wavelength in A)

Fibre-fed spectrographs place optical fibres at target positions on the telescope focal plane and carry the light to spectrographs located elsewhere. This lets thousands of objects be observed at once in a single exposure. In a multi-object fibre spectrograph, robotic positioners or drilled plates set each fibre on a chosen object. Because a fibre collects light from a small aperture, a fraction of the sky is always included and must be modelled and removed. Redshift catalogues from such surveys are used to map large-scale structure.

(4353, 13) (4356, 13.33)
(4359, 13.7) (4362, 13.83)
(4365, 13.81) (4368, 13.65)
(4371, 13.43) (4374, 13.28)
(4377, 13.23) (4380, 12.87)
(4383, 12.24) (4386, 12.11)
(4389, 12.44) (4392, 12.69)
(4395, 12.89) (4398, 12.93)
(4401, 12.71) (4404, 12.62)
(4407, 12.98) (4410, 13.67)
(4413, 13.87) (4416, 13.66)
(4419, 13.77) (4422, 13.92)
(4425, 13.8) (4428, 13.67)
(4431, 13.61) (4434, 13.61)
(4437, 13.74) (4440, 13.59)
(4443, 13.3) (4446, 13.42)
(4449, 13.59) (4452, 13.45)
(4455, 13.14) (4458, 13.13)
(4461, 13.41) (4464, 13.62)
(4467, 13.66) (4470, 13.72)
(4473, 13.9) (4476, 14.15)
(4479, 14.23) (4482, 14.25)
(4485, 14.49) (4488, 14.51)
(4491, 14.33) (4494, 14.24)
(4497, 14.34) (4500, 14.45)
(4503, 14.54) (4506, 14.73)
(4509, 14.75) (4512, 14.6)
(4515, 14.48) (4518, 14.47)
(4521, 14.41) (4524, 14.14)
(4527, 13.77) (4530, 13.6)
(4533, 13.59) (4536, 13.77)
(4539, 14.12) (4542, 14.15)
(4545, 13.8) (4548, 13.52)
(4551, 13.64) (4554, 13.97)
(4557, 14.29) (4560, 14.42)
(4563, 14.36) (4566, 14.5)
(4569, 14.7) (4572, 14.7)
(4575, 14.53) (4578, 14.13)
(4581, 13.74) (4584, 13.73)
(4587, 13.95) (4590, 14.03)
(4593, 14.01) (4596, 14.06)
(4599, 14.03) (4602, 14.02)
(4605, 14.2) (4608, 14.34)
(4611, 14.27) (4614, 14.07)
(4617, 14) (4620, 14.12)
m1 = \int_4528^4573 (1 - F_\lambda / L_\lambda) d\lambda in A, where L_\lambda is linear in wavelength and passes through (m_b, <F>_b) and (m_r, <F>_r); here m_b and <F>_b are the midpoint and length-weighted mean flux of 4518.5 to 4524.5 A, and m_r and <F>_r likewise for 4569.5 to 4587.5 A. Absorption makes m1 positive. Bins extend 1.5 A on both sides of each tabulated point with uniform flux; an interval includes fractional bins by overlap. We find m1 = 0.6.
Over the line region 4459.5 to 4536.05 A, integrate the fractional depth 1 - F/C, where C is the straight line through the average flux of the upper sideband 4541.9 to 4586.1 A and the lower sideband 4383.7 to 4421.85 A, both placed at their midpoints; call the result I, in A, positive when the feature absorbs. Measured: -2.7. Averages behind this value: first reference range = 13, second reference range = 14.1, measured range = 14.2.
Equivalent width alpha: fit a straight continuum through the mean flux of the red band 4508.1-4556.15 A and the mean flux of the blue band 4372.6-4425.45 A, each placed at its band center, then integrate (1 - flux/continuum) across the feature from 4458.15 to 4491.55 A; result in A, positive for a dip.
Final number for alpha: -0.9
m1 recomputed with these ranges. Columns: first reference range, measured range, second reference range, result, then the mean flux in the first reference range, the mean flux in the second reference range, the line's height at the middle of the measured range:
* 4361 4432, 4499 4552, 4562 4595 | -0.8 A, 13.2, 14.2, 13.9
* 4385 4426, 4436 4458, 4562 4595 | 0.0 A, 13.2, 14.2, 13.4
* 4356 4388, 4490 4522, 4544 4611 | -1.6 A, 13.2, 14.1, 13.8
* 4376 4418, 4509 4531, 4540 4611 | -0.8 A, 12.9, 14.1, 13.8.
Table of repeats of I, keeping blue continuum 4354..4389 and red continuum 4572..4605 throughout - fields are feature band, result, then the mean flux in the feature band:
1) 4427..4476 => -0.15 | 13.6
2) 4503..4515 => -0.79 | 14.6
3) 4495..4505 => -0.54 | 14.4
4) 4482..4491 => -0.51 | 14.4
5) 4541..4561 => -0.06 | 14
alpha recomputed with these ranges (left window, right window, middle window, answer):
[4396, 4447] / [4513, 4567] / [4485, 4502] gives -0.70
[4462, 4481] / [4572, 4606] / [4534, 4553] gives 0.22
